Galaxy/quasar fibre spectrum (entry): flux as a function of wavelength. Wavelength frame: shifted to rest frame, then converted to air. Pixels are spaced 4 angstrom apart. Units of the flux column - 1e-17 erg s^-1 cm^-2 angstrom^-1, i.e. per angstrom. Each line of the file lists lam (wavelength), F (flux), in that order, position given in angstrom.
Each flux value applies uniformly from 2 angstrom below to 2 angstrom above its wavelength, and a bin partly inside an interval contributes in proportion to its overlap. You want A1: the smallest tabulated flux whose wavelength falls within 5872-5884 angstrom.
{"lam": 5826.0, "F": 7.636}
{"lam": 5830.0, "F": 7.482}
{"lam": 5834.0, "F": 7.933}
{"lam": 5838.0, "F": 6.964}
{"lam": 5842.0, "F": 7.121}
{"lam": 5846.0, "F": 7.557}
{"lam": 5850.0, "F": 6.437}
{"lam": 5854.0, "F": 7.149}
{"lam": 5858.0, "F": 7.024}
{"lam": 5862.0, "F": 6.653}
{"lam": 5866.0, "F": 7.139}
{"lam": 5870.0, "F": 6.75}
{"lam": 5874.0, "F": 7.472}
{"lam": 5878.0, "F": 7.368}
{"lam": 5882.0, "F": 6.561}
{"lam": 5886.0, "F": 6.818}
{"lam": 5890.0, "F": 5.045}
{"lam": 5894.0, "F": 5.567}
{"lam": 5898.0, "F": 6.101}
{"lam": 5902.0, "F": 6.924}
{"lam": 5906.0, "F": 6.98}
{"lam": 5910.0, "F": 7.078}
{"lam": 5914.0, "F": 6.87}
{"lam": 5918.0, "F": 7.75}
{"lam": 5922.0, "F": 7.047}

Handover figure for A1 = 6.561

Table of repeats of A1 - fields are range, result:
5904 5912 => 6.98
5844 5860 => 6.437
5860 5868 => 6.653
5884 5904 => 5.045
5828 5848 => 6.964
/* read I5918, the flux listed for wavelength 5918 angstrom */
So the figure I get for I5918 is 7.75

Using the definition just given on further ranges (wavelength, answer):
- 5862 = 6.653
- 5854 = 7.149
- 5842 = 7.121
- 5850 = 6.437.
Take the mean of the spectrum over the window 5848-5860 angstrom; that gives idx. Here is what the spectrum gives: 6.87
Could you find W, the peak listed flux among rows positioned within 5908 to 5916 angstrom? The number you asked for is 7.078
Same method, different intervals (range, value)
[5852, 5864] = 7.149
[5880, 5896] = 6.818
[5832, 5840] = 7.933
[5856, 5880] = 7.472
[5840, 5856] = 7.557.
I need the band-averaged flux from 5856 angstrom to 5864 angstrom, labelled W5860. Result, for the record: 6.84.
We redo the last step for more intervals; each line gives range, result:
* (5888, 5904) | 5.91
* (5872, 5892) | 6.65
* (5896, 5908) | 6.67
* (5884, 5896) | 5.81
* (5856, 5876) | 7.01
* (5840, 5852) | 7.04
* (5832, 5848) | 7.39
